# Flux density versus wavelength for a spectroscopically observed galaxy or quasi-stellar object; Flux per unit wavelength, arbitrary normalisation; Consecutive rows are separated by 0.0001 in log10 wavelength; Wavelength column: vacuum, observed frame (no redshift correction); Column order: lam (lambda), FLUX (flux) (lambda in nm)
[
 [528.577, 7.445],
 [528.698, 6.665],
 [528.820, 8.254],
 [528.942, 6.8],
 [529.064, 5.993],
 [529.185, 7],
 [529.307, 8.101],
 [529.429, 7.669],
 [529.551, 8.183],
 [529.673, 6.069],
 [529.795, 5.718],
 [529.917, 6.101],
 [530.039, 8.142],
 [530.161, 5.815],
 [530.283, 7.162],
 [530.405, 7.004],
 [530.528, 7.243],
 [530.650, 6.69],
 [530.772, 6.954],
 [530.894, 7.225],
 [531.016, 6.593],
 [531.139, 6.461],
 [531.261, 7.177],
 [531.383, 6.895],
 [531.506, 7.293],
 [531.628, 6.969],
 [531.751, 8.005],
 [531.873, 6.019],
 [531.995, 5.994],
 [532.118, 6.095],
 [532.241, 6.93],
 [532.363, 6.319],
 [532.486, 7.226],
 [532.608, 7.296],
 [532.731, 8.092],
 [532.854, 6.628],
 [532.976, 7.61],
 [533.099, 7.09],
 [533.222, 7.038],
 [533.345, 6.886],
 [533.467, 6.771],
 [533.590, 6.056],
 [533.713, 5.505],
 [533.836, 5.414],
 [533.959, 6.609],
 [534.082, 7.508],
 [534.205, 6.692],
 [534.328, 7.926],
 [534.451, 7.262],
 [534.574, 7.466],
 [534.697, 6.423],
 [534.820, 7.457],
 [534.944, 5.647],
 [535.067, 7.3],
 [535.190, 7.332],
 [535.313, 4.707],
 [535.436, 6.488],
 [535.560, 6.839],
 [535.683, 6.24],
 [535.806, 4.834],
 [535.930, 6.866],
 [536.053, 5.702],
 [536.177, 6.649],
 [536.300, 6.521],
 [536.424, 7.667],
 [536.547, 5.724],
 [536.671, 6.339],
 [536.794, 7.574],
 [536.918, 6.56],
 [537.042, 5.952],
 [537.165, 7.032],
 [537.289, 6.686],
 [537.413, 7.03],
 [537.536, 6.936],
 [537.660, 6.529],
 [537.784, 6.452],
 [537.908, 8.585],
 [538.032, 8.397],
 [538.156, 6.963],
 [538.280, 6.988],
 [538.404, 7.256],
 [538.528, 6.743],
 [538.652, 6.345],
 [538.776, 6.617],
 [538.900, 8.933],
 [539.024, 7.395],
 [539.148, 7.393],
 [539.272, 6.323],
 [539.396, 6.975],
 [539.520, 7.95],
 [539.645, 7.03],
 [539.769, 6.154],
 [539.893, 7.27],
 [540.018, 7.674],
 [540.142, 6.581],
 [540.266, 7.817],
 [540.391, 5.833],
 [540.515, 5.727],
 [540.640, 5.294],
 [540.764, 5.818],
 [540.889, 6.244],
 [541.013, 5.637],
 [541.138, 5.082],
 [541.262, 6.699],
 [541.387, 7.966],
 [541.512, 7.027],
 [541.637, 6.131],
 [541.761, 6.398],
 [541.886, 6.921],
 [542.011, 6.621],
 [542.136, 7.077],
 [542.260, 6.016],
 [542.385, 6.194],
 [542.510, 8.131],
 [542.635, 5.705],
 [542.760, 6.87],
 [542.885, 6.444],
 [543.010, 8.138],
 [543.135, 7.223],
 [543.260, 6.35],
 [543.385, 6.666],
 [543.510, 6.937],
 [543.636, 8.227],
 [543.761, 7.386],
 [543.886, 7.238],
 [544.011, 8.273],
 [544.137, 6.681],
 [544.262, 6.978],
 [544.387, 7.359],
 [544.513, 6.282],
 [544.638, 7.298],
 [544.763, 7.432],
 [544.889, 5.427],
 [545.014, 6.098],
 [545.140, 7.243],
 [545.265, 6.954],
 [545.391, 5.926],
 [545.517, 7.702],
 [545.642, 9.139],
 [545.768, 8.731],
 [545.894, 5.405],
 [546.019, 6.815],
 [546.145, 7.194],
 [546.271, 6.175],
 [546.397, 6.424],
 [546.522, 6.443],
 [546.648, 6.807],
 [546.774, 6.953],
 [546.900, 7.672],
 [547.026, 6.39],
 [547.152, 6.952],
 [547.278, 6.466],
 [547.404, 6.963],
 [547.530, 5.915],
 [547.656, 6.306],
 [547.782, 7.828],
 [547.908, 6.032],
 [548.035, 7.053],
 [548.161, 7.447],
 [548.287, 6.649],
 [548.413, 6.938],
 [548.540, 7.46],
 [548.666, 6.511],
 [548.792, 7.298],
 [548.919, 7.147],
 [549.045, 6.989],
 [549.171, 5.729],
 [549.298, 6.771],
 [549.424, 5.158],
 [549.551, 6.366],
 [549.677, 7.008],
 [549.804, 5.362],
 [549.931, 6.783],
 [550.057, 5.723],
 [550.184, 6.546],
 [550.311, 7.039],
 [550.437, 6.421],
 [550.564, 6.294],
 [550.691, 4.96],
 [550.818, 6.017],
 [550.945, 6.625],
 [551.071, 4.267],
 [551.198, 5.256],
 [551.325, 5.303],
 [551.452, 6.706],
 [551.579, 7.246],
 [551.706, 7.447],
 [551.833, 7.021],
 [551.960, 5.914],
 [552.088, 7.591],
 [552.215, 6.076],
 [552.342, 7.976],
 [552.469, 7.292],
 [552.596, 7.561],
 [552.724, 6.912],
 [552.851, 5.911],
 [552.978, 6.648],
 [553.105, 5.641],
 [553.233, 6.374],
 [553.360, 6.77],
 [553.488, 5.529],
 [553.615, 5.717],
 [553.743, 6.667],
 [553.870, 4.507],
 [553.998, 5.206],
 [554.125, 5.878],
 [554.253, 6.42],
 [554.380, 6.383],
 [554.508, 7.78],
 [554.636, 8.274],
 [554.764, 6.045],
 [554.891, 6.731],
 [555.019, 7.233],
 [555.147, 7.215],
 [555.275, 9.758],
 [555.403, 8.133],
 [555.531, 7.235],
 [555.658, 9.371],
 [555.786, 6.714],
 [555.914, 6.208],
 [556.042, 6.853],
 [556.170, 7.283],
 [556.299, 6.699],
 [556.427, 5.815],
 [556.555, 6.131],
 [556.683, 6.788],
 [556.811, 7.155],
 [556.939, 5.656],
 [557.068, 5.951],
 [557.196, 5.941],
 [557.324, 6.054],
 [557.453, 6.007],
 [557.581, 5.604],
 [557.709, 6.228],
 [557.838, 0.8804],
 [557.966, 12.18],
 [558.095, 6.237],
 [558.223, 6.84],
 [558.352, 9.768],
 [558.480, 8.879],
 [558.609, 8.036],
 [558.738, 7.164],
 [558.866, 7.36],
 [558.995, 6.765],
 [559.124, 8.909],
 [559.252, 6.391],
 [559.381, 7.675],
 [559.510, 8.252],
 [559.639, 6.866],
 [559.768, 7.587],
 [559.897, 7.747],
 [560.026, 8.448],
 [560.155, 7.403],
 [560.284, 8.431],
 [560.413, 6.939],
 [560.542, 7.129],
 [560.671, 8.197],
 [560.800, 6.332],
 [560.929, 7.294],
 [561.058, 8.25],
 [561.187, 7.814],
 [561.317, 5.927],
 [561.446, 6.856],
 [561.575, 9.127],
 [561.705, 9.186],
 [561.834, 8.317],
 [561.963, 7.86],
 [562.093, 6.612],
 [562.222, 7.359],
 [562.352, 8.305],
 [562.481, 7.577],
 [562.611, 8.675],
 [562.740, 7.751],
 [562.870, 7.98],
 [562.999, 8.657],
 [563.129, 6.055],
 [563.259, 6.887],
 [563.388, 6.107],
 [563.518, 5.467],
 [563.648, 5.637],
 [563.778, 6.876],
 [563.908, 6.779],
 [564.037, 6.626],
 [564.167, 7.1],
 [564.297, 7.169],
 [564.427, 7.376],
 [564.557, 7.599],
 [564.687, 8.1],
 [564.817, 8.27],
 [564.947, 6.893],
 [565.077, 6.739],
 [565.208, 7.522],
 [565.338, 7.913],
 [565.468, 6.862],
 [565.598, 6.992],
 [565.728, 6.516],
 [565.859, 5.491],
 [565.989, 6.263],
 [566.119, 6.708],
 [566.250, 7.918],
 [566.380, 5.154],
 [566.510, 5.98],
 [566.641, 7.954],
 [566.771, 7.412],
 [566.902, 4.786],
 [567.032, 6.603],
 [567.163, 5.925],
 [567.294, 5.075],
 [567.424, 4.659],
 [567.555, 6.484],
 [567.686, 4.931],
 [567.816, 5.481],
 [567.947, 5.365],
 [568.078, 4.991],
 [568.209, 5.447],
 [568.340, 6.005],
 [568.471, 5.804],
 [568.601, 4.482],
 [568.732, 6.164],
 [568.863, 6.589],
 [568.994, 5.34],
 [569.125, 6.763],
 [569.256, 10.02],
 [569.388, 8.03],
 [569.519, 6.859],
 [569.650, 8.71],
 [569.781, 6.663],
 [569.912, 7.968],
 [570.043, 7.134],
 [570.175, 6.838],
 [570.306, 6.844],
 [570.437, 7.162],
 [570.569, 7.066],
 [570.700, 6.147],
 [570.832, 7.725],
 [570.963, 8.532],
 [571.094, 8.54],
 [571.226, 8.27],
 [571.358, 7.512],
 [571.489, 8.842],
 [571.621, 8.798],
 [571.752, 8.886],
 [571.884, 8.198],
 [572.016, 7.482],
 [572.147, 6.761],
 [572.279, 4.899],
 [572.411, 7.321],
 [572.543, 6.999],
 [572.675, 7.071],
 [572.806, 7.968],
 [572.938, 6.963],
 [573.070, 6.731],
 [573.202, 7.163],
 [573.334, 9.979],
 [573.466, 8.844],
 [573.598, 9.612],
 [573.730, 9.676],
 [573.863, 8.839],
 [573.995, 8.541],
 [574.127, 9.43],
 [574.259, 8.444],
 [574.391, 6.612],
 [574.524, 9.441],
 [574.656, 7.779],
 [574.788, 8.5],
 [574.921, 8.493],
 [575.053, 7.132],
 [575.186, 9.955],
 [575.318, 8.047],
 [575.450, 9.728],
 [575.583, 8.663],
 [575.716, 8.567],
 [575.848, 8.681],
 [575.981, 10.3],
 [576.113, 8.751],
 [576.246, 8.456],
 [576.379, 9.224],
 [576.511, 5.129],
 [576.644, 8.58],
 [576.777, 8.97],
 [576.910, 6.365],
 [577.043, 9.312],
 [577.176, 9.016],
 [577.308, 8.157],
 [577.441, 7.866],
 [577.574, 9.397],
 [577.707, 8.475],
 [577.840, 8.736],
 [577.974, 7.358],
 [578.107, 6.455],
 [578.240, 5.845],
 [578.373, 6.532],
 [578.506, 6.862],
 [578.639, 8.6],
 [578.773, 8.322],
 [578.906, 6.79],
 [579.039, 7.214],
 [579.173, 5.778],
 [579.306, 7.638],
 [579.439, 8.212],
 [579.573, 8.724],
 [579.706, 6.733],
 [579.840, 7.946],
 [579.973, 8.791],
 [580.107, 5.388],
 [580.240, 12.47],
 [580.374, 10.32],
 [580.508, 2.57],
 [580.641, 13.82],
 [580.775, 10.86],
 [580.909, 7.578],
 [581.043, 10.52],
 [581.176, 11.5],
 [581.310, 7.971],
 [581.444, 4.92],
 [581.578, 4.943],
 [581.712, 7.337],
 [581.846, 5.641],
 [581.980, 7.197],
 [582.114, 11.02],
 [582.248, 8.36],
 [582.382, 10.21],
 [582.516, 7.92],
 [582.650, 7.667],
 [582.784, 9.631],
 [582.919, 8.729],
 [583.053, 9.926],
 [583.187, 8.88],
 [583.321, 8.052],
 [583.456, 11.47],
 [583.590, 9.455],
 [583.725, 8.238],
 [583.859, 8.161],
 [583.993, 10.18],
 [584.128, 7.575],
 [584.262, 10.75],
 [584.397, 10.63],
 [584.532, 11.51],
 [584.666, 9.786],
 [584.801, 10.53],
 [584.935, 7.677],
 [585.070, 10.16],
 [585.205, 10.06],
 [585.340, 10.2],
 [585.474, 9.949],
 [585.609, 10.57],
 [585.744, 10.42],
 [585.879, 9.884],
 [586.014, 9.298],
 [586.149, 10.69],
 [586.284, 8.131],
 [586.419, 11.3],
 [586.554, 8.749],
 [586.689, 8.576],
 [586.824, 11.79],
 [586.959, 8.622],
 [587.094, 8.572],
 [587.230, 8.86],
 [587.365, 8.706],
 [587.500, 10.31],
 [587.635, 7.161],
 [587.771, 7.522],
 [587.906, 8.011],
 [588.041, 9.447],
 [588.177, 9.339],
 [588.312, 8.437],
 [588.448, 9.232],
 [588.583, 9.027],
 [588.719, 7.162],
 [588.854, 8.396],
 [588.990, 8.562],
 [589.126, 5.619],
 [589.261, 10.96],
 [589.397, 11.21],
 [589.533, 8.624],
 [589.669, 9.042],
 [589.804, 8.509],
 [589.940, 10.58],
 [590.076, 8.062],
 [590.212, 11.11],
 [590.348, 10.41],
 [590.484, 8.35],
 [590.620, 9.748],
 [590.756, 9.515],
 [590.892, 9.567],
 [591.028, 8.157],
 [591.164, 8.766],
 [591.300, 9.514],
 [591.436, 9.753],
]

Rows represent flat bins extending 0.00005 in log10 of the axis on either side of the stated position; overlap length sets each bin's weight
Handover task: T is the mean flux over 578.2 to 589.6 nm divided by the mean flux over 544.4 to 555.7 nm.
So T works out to 1.32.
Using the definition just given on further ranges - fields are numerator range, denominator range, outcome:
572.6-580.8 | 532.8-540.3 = 1.20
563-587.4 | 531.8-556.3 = 1.18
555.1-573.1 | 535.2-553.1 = 1.05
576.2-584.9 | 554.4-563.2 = 1.15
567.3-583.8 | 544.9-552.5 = 1.18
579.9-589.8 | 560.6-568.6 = 1.32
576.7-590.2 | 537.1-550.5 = 1.28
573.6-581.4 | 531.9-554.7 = 1.25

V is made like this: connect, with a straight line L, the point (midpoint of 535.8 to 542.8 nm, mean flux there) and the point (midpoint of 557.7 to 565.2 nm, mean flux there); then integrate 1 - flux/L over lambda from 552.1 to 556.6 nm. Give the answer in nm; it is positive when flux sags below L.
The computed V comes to 0.264 nm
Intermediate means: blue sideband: 6.75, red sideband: 7.42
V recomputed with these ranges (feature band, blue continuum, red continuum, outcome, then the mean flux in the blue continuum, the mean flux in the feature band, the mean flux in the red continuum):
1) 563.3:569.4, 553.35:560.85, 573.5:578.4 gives 0.954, 6.99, 6.46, 8.37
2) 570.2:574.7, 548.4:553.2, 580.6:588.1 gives 0.177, 6.47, 7.91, 9.19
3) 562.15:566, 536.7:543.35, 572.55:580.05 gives 0.276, 6.82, 7.13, 8.12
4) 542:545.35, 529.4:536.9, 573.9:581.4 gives 0.087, 6.75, 6.93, 8.31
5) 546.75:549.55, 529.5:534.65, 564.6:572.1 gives 0.050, 6.86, 6.74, 6.88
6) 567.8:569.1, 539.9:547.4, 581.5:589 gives 0.407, 6.81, 5.61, 9.08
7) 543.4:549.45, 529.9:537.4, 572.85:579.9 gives 0.209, 6.74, 6.91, 8.14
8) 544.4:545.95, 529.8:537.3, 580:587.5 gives 0.064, 6.72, 6.99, 9.17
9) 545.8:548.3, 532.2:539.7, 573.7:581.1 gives 0.177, 6.85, 6.72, 8.29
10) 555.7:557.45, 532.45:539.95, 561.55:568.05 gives 0.112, 6.85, 6.42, 6.87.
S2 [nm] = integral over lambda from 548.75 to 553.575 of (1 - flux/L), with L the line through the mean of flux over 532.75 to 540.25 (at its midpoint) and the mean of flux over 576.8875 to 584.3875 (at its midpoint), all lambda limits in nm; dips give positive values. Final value 0.610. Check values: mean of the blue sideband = 6.84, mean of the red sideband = 8.32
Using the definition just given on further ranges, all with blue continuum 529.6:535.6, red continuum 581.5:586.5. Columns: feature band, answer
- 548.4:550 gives 0.21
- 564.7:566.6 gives 0.34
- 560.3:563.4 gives 0.22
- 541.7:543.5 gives 0.12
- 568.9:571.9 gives 0.32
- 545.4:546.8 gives 0.07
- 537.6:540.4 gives -0.03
